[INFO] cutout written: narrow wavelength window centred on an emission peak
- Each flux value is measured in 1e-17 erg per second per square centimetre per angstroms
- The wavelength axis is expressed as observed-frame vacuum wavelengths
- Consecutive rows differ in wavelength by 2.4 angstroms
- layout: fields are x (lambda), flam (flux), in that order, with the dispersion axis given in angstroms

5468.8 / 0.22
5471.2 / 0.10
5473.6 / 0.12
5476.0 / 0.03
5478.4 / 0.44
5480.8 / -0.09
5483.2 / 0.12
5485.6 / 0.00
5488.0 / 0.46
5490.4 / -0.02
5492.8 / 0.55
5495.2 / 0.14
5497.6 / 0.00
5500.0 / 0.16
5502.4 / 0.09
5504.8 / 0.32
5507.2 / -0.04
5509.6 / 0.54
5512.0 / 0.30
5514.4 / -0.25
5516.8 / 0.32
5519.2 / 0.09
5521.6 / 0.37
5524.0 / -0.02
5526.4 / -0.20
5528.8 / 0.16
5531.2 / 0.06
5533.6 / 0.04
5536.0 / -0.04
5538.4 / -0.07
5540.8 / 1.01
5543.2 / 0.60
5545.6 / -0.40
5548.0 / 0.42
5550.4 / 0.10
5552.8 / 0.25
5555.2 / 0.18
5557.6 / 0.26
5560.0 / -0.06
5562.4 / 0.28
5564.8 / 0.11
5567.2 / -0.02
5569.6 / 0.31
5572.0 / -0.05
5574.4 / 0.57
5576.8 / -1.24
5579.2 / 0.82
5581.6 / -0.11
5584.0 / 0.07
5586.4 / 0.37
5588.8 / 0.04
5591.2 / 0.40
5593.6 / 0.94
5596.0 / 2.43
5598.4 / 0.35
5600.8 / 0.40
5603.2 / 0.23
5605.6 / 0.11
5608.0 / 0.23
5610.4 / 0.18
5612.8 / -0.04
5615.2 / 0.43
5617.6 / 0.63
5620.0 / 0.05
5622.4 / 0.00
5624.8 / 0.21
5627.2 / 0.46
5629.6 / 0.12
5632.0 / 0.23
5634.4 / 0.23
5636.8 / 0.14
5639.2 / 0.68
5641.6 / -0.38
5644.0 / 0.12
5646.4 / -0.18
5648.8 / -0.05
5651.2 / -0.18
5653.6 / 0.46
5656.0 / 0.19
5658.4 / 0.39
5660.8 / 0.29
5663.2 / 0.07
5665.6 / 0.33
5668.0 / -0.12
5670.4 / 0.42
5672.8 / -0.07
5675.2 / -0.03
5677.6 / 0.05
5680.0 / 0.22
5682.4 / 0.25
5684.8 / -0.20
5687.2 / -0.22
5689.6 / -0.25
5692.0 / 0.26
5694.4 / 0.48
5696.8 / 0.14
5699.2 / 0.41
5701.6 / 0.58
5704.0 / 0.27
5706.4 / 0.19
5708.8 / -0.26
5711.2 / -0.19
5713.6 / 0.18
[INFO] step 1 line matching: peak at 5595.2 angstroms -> [O III]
